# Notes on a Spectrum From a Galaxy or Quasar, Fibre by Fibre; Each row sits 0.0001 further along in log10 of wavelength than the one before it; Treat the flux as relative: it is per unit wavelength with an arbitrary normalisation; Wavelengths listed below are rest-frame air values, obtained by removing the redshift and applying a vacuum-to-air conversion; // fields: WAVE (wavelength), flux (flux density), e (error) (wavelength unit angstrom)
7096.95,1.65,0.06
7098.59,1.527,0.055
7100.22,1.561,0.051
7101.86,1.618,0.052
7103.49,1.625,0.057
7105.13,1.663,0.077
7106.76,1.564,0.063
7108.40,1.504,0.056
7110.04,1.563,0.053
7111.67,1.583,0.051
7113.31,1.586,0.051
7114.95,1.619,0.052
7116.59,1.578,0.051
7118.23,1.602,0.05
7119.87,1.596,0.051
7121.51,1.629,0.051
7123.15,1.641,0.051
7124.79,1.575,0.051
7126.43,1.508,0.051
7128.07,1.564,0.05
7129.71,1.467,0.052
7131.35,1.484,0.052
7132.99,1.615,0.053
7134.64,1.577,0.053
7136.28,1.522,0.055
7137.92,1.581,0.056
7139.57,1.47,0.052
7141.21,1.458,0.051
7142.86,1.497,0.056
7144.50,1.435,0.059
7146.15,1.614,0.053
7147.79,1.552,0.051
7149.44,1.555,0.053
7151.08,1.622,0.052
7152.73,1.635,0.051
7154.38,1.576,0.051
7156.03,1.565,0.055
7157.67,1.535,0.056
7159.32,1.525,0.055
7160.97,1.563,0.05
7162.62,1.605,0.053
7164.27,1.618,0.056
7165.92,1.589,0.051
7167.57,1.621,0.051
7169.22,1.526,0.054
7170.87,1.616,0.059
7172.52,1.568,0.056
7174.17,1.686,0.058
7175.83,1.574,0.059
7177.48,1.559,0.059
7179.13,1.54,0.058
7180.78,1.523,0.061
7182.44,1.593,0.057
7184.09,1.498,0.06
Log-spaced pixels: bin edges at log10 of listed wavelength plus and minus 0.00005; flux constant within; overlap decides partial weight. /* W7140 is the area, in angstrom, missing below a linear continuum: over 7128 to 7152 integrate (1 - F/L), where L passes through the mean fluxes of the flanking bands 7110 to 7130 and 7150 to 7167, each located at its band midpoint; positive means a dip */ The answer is 0.7 angstrom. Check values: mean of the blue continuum 1.58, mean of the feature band 1.53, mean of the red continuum 1.58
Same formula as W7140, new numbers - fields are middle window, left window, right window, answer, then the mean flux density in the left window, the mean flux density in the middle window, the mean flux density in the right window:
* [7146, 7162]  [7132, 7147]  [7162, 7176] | -0.09 angstrom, 1.53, 1.57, 1.6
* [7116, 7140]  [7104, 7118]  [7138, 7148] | -0.29 angstrom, 1.58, 1.56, 1.51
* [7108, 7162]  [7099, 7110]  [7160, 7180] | 0.97 angstrom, 1.59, 1.56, 1.59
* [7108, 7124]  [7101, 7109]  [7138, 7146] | -0.29 angstrom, 1.6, 1.59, 1.49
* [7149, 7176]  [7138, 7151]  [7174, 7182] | -0.73 angstrom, 1.52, 1.59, 1.57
